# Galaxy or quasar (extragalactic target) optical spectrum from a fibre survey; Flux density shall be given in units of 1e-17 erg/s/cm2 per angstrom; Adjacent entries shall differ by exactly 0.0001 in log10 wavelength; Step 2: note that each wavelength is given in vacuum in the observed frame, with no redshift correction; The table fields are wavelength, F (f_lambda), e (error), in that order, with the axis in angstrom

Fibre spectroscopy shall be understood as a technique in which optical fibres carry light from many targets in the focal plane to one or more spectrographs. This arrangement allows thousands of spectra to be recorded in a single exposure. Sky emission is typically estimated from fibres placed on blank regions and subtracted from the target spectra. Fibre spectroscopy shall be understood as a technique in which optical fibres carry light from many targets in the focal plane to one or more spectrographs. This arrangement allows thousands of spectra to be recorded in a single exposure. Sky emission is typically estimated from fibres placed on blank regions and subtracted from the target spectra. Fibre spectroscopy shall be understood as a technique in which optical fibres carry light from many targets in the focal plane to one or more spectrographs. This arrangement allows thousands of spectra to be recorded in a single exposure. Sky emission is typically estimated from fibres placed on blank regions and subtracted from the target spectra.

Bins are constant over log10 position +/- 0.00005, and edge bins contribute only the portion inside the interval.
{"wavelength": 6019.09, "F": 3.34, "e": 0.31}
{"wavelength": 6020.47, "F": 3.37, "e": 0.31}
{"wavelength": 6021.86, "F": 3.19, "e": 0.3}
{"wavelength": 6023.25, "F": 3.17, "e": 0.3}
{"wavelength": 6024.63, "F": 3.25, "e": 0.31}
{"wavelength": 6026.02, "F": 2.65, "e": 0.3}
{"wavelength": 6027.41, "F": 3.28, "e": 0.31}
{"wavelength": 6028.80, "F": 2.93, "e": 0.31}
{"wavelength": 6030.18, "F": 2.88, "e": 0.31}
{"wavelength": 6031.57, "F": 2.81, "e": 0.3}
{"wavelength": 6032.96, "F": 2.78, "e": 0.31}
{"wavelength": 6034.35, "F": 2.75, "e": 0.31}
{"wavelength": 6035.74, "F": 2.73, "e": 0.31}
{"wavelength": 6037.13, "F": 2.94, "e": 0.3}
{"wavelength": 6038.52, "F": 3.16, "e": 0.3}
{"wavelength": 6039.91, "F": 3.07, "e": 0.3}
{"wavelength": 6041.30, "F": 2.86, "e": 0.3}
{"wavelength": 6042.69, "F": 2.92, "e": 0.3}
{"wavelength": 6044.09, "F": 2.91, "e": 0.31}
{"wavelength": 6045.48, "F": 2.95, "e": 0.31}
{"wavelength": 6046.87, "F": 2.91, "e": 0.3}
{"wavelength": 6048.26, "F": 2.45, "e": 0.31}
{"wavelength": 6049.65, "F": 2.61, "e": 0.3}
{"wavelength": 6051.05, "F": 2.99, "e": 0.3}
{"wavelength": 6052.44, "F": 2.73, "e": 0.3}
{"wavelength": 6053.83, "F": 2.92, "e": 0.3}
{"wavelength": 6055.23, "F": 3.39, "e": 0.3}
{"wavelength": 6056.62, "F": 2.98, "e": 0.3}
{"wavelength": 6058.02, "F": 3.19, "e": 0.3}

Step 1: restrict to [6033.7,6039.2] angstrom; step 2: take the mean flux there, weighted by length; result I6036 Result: 2.9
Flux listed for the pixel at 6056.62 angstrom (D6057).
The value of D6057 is 2.98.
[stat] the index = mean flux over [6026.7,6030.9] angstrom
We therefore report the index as 3.03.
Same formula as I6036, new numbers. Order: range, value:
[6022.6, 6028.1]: 3.09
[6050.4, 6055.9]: 3.01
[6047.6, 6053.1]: 2.7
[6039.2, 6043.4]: 2.95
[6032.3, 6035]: 2.76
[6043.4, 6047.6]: 2.92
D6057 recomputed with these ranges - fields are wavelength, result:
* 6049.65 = 2.61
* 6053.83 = 2.92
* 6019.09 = 3.34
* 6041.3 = 2.86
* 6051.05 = 2.99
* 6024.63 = 3.25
